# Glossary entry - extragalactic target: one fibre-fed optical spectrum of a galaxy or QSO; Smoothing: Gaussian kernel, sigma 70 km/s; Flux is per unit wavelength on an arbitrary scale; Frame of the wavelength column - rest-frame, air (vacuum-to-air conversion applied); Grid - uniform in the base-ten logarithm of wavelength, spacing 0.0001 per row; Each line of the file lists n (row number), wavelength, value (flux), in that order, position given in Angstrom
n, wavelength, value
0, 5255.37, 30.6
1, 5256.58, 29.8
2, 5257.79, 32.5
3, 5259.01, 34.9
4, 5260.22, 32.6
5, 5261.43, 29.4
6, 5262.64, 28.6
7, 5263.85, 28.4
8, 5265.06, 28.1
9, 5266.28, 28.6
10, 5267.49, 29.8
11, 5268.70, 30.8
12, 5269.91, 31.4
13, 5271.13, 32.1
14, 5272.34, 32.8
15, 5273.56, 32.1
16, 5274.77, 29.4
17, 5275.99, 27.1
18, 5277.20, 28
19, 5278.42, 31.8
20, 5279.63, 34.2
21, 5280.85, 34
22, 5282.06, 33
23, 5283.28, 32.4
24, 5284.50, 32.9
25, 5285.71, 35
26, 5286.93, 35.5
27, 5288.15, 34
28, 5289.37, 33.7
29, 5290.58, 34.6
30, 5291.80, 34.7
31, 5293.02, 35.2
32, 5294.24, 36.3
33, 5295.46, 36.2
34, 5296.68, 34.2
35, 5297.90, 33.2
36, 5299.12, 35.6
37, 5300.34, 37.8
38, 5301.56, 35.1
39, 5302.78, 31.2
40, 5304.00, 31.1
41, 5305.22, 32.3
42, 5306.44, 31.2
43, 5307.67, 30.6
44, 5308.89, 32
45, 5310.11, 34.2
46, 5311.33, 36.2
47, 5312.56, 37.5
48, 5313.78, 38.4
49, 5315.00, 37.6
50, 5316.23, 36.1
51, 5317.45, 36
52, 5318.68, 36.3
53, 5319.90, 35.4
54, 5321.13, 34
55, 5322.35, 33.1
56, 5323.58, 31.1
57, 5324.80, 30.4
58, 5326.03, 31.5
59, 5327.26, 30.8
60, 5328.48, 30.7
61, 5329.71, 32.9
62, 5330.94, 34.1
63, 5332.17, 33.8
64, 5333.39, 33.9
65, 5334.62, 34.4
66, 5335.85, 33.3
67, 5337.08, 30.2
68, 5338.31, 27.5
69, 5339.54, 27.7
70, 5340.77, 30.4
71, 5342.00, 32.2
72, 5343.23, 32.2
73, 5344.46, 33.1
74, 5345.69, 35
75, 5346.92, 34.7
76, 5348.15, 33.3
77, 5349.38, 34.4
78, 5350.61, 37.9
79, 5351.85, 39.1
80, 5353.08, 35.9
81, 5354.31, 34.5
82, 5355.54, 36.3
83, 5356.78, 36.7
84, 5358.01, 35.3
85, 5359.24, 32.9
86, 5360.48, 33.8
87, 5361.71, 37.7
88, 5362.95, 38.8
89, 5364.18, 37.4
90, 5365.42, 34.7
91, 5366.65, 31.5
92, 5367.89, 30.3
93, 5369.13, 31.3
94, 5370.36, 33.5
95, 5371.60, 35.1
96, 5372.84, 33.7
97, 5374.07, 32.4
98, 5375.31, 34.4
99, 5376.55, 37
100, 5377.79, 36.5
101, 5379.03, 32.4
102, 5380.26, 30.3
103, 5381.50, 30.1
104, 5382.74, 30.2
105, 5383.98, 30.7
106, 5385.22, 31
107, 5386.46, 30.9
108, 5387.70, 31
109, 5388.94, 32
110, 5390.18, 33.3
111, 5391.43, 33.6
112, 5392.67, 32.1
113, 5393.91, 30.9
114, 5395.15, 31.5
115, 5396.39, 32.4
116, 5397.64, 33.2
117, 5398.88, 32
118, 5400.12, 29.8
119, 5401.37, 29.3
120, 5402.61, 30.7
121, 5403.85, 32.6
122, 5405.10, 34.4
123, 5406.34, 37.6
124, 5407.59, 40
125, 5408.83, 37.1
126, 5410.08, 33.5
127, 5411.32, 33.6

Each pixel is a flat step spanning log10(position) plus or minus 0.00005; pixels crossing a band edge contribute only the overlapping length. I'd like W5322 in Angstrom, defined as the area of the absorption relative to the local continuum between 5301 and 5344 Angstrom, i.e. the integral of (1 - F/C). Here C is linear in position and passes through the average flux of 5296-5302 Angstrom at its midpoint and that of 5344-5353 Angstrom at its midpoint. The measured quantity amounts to 2.8 Angstrom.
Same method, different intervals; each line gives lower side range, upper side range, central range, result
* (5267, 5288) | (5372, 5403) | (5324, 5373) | -2.3 Angstrom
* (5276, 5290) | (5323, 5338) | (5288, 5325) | -2.1 Angstrom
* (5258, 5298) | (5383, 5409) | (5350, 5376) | -2.0 Angstrom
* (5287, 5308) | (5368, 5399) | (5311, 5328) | -0.5 Angstrom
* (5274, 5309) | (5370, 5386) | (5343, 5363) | -1.5 Angstrom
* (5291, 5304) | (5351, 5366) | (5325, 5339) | 1.4 Angstrom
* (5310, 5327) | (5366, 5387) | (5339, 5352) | 0.1 Angstrom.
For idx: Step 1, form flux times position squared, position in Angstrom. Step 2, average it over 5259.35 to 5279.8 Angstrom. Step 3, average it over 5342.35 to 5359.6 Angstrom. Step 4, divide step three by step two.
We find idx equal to 1.2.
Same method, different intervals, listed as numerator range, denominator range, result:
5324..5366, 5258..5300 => 1.07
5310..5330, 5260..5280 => 1.16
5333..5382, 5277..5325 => 1.01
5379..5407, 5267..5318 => 0.99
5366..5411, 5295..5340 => 1.01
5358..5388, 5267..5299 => 1.05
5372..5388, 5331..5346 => 1.03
